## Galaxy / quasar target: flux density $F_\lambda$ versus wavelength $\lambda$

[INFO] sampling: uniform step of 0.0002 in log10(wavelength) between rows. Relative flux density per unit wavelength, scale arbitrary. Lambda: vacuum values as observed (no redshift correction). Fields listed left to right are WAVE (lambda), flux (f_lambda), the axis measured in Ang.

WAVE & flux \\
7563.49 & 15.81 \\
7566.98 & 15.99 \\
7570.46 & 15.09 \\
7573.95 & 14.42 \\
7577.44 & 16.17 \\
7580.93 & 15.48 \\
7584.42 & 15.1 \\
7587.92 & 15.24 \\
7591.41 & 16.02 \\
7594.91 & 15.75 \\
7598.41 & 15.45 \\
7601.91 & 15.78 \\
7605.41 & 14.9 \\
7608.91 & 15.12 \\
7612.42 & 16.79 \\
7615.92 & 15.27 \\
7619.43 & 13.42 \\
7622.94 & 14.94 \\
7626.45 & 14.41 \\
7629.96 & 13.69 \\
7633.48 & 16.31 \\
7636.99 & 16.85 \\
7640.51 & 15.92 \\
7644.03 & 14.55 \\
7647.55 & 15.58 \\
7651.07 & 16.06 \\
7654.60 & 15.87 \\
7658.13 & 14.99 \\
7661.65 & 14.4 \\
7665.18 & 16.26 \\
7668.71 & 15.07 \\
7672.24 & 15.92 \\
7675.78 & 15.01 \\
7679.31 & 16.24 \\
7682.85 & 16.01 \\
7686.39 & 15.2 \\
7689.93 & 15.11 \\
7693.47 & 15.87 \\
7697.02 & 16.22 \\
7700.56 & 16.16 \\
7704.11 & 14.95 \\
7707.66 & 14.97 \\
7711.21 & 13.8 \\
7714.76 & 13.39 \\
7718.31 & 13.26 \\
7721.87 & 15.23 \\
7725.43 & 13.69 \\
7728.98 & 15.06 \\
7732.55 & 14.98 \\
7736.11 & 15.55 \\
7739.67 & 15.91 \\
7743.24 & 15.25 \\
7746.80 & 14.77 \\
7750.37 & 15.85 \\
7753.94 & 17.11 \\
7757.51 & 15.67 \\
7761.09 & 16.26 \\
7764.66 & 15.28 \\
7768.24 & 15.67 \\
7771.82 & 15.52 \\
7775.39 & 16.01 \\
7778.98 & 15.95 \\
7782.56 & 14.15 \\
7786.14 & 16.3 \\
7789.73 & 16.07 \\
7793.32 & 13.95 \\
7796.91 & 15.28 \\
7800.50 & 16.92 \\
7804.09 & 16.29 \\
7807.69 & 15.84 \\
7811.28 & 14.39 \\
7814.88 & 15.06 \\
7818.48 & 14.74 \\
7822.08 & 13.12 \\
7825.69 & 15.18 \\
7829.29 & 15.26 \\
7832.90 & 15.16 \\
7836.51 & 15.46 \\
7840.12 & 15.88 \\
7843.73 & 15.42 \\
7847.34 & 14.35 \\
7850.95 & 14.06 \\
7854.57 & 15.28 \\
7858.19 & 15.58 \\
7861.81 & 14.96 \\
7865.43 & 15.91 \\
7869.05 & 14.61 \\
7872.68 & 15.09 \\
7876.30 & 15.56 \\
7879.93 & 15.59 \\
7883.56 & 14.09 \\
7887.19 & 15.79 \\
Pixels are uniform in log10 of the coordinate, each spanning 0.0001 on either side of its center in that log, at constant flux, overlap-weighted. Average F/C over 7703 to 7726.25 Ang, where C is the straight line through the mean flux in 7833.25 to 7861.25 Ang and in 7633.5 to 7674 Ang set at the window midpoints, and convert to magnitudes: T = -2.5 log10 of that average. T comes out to 0.09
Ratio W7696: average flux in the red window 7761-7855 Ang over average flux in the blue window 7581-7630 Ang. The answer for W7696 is 1.01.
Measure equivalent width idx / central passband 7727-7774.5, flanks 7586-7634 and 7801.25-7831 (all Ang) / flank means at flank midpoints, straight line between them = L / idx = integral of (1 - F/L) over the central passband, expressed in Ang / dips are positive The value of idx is -1.6 Ang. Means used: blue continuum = 15.2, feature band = 15.6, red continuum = 15.1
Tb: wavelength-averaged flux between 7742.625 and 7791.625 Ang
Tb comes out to 15.7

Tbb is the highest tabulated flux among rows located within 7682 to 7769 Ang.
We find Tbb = 17.11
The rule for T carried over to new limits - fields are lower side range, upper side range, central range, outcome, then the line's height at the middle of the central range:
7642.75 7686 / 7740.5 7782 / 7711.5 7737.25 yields 0.090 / 15.6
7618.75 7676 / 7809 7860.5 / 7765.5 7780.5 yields -0.049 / 15.1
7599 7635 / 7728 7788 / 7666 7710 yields -0.015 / 15.3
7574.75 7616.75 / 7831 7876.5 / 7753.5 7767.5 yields -0.044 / 15.3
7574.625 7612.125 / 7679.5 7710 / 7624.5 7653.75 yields 0.007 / 15.5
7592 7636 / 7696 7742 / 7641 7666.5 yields -0.024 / 15.1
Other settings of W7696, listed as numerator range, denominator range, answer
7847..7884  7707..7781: 0.99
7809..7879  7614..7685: 0.98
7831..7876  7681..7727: 1.02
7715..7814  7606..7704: 1.00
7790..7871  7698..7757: 1.01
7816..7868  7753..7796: 0.96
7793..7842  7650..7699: 0.98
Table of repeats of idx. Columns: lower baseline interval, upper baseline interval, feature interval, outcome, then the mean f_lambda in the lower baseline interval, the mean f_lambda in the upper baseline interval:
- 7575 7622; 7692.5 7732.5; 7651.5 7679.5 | -0.8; 15.4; 14.8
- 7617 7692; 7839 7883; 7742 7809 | -2.1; 15.3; 15.2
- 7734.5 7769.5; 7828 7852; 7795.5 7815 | -0.4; 15.7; 15.1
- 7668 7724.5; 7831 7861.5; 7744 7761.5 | -0.9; 15.1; 15.1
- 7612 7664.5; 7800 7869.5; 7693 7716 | 0.3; 15.3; 15.2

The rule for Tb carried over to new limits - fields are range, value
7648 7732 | 15.2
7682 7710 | 15.5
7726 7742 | 15.2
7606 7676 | 15.3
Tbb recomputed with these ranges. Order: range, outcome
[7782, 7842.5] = 16.92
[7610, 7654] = 16.85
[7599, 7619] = 16.79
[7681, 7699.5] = 16.22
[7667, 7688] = 16.24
